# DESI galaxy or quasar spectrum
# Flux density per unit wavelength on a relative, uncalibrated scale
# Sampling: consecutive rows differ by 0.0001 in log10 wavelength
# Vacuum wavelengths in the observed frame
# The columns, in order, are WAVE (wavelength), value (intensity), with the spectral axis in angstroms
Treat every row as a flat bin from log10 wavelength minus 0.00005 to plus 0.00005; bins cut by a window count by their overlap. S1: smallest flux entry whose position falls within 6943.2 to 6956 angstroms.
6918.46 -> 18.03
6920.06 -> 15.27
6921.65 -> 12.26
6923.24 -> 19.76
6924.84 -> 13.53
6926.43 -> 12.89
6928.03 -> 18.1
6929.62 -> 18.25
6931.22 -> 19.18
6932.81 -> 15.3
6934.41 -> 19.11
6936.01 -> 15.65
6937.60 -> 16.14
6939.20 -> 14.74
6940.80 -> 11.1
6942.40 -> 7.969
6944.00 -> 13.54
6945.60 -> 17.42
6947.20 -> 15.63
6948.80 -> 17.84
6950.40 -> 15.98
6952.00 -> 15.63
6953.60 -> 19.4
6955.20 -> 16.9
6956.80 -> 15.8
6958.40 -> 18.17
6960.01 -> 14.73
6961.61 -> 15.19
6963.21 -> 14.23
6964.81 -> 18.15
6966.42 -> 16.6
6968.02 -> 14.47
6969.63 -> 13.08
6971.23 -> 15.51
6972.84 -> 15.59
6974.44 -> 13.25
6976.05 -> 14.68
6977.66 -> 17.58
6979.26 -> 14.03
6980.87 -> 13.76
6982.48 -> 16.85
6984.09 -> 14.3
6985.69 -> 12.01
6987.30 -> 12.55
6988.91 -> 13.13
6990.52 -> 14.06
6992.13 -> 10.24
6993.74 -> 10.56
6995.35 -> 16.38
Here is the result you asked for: 13.54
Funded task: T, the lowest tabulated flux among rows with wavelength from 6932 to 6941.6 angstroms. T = 11.1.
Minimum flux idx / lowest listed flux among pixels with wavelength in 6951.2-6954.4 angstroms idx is 15.63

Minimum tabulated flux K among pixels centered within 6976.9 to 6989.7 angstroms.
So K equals 12.01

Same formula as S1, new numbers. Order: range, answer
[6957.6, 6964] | 14.23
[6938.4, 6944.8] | 7.969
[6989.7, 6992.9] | 10.24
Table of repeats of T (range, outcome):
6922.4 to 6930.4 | 12.89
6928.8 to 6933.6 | 15.3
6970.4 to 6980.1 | 13.25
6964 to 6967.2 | 16.6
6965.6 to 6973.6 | 13.08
